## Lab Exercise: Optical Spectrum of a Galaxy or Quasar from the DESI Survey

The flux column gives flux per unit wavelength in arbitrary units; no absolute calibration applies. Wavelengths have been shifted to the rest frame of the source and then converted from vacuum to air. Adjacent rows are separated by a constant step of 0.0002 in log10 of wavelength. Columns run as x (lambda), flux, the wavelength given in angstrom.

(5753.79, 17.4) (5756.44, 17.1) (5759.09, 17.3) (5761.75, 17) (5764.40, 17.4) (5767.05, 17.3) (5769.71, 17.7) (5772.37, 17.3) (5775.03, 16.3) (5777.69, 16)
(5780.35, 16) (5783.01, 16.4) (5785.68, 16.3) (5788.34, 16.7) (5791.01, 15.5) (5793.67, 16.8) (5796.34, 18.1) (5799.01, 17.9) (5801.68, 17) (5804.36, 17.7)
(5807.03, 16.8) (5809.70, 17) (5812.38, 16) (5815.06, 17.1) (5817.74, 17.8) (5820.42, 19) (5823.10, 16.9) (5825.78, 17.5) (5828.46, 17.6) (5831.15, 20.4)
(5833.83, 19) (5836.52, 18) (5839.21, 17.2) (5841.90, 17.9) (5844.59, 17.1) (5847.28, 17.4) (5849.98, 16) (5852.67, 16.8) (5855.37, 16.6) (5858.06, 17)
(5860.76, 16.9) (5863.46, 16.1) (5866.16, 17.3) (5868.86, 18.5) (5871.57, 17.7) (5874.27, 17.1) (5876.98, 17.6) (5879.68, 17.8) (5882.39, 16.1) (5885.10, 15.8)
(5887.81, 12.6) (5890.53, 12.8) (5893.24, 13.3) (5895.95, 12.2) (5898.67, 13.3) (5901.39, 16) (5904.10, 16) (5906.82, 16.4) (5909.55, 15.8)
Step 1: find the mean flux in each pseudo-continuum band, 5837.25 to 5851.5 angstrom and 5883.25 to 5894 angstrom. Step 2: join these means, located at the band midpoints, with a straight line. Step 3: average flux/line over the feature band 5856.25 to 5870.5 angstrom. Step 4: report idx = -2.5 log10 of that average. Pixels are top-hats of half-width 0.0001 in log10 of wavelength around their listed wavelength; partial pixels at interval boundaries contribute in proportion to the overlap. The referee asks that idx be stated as -0.10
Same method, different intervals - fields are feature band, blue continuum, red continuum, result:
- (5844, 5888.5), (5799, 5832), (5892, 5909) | -0.07 mag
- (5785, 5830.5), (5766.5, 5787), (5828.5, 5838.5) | 0.04 mag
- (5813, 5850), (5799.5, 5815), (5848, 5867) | -0.06 mag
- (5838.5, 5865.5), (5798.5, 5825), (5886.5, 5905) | -0.09 mag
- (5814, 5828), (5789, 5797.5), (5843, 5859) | -0.06 mag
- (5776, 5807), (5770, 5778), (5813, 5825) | 0.02 mag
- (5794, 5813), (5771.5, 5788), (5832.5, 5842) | -0.01 mag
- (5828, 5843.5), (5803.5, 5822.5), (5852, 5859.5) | -0.08 mag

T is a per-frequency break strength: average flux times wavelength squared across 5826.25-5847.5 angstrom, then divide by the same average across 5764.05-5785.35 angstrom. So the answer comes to 1.10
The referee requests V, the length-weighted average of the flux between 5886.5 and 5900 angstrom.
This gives 12.8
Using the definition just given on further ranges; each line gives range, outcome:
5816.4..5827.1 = 17.8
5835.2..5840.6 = 17.6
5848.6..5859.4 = 16.6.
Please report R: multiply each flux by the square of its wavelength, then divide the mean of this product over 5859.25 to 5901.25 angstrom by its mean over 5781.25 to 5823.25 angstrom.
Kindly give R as 0.94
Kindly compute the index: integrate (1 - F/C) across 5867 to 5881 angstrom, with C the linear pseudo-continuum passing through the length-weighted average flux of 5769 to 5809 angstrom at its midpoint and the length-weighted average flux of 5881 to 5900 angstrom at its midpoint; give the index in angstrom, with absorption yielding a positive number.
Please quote -3.43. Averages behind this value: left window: 16.8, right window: 13.7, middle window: 17.7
